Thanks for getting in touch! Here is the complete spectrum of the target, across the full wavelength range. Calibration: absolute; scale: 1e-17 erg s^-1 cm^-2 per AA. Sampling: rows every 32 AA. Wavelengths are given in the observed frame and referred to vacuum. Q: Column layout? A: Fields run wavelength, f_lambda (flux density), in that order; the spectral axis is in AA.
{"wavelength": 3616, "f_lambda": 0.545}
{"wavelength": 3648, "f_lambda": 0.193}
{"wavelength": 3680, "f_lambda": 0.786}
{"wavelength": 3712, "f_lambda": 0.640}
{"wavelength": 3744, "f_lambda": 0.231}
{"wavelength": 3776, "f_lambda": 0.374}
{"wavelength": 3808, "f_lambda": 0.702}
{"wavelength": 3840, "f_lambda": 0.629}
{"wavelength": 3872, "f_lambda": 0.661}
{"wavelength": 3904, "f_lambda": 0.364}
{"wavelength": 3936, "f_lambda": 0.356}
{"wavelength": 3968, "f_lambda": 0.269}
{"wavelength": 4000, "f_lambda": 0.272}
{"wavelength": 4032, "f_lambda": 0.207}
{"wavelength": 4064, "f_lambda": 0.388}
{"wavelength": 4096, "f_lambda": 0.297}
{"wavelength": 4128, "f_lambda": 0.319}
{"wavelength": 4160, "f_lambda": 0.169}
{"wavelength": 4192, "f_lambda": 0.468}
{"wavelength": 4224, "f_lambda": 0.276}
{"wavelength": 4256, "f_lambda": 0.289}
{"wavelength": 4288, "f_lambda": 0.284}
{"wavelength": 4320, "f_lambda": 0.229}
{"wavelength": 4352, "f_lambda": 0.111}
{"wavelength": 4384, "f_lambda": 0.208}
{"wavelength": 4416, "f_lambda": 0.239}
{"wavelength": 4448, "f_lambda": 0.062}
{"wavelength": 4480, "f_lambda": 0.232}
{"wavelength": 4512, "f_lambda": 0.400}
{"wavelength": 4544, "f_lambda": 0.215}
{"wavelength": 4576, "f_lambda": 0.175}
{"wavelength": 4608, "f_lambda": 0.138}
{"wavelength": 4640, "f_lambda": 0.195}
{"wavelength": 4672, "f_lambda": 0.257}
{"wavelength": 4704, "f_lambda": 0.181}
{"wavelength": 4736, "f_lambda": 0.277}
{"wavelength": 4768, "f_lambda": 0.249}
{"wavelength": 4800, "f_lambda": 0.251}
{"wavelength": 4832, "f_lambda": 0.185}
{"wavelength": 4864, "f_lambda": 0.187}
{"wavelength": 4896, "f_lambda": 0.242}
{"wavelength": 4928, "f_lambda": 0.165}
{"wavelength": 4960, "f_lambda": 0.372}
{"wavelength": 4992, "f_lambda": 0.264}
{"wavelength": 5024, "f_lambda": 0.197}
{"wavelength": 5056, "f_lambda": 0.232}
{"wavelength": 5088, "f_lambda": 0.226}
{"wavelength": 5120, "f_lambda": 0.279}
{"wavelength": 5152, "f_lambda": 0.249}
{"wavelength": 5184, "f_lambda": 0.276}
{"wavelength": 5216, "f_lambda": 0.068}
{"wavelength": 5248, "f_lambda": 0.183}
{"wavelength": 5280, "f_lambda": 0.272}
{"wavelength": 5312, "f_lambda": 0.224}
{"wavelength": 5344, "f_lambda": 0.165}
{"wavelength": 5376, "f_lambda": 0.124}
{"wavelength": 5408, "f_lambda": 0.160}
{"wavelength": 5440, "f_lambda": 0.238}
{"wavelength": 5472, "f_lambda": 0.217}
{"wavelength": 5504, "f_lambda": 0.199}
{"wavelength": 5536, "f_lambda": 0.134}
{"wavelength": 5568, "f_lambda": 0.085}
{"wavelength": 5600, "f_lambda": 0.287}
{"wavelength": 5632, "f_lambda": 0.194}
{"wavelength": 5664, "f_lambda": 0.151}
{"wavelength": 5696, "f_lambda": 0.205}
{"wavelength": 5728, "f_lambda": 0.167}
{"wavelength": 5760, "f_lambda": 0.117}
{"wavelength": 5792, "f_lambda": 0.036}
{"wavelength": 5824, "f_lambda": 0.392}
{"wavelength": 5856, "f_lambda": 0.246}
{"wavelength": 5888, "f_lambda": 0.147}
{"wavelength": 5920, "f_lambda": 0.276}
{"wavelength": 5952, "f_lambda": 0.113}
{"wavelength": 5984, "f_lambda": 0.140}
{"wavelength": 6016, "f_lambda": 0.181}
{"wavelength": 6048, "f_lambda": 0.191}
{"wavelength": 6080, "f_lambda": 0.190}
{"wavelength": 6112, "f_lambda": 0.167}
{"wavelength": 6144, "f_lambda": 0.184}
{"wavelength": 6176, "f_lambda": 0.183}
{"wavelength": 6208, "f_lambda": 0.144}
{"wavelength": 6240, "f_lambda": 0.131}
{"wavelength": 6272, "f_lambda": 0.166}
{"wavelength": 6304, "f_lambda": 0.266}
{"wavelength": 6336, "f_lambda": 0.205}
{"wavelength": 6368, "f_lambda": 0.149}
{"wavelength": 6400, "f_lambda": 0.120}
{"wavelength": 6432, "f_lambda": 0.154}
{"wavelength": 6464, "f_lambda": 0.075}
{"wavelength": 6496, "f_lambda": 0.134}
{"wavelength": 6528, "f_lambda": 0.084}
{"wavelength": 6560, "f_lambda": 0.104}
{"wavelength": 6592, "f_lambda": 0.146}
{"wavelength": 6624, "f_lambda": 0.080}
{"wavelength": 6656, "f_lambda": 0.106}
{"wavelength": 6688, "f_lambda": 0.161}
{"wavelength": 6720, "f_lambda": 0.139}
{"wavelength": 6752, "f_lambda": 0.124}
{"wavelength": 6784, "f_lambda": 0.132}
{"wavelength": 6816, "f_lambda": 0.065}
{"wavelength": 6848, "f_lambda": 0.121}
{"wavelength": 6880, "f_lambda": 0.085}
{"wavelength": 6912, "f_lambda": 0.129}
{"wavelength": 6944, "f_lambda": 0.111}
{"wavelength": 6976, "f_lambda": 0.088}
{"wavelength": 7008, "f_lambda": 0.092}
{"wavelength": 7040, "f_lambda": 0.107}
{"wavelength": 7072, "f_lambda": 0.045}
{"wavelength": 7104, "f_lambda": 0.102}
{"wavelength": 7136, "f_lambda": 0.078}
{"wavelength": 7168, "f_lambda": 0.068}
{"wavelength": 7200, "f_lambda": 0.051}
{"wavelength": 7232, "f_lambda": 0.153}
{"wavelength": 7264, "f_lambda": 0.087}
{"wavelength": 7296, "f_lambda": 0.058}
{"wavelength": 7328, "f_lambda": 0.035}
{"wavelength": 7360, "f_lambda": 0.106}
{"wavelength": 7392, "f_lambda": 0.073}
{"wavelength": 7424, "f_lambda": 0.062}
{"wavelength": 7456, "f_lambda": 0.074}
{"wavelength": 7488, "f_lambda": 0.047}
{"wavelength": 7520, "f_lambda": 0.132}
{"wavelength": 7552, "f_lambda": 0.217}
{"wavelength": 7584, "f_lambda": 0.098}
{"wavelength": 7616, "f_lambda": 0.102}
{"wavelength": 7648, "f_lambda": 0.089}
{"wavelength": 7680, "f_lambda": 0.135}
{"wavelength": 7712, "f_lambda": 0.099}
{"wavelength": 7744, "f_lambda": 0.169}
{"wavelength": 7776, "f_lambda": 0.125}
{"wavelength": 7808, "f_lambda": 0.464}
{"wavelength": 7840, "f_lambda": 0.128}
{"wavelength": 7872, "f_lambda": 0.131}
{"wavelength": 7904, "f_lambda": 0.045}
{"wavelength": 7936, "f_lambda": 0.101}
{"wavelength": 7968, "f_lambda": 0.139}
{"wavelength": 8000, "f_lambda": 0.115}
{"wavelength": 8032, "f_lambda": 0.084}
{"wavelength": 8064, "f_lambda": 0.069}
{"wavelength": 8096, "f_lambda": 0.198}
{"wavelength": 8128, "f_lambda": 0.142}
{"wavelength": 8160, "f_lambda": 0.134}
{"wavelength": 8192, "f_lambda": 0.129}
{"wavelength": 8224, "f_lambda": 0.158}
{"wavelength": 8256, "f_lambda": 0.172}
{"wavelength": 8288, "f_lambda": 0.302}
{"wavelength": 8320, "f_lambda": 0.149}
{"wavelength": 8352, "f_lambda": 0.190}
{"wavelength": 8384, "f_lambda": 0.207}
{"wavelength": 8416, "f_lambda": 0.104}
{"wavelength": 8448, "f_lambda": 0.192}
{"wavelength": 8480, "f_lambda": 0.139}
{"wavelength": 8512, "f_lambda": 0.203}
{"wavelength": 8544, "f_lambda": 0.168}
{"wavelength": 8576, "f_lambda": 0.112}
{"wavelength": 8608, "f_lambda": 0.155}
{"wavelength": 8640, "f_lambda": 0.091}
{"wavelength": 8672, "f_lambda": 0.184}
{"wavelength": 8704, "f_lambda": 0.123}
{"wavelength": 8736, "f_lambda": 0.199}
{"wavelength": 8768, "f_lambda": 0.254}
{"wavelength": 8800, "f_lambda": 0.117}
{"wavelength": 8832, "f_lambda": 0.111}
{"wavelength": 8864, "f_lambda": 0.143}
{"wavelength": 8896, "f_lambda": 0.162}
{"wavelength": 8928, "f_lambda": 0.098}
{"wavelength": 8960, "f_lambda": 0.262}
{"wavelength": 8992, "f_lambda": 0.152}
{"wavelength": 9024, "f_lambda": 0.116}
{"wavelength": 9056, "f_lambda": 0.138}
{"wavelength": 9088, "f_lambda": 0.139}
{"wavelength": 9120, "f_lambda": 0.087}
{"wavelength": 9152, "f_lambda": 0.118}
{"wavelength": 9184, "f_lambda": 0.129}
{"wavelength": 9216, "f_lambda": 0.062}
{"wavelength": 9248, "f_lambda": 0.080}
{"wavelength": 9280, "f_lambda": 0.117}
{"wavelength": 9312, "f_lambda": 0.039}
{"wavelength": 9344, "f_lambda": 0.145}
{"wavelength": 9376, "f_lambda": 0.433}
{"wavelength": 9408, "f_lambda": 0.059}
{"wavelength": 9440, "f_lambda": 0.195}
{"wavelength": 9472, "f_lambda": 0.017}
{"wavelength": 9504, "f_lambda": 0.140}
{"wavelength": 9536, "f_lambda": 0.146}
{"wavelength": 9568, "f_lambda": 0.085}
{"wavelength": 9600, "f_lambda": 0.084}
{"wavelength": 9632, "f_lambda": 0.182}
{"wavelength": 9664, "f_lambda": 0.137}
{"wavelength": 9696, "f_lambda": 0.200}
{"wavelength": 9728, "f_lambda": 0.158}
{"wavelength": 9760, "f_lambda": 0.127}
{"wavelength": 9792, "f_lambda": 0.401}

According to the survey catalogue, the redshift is 1.096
